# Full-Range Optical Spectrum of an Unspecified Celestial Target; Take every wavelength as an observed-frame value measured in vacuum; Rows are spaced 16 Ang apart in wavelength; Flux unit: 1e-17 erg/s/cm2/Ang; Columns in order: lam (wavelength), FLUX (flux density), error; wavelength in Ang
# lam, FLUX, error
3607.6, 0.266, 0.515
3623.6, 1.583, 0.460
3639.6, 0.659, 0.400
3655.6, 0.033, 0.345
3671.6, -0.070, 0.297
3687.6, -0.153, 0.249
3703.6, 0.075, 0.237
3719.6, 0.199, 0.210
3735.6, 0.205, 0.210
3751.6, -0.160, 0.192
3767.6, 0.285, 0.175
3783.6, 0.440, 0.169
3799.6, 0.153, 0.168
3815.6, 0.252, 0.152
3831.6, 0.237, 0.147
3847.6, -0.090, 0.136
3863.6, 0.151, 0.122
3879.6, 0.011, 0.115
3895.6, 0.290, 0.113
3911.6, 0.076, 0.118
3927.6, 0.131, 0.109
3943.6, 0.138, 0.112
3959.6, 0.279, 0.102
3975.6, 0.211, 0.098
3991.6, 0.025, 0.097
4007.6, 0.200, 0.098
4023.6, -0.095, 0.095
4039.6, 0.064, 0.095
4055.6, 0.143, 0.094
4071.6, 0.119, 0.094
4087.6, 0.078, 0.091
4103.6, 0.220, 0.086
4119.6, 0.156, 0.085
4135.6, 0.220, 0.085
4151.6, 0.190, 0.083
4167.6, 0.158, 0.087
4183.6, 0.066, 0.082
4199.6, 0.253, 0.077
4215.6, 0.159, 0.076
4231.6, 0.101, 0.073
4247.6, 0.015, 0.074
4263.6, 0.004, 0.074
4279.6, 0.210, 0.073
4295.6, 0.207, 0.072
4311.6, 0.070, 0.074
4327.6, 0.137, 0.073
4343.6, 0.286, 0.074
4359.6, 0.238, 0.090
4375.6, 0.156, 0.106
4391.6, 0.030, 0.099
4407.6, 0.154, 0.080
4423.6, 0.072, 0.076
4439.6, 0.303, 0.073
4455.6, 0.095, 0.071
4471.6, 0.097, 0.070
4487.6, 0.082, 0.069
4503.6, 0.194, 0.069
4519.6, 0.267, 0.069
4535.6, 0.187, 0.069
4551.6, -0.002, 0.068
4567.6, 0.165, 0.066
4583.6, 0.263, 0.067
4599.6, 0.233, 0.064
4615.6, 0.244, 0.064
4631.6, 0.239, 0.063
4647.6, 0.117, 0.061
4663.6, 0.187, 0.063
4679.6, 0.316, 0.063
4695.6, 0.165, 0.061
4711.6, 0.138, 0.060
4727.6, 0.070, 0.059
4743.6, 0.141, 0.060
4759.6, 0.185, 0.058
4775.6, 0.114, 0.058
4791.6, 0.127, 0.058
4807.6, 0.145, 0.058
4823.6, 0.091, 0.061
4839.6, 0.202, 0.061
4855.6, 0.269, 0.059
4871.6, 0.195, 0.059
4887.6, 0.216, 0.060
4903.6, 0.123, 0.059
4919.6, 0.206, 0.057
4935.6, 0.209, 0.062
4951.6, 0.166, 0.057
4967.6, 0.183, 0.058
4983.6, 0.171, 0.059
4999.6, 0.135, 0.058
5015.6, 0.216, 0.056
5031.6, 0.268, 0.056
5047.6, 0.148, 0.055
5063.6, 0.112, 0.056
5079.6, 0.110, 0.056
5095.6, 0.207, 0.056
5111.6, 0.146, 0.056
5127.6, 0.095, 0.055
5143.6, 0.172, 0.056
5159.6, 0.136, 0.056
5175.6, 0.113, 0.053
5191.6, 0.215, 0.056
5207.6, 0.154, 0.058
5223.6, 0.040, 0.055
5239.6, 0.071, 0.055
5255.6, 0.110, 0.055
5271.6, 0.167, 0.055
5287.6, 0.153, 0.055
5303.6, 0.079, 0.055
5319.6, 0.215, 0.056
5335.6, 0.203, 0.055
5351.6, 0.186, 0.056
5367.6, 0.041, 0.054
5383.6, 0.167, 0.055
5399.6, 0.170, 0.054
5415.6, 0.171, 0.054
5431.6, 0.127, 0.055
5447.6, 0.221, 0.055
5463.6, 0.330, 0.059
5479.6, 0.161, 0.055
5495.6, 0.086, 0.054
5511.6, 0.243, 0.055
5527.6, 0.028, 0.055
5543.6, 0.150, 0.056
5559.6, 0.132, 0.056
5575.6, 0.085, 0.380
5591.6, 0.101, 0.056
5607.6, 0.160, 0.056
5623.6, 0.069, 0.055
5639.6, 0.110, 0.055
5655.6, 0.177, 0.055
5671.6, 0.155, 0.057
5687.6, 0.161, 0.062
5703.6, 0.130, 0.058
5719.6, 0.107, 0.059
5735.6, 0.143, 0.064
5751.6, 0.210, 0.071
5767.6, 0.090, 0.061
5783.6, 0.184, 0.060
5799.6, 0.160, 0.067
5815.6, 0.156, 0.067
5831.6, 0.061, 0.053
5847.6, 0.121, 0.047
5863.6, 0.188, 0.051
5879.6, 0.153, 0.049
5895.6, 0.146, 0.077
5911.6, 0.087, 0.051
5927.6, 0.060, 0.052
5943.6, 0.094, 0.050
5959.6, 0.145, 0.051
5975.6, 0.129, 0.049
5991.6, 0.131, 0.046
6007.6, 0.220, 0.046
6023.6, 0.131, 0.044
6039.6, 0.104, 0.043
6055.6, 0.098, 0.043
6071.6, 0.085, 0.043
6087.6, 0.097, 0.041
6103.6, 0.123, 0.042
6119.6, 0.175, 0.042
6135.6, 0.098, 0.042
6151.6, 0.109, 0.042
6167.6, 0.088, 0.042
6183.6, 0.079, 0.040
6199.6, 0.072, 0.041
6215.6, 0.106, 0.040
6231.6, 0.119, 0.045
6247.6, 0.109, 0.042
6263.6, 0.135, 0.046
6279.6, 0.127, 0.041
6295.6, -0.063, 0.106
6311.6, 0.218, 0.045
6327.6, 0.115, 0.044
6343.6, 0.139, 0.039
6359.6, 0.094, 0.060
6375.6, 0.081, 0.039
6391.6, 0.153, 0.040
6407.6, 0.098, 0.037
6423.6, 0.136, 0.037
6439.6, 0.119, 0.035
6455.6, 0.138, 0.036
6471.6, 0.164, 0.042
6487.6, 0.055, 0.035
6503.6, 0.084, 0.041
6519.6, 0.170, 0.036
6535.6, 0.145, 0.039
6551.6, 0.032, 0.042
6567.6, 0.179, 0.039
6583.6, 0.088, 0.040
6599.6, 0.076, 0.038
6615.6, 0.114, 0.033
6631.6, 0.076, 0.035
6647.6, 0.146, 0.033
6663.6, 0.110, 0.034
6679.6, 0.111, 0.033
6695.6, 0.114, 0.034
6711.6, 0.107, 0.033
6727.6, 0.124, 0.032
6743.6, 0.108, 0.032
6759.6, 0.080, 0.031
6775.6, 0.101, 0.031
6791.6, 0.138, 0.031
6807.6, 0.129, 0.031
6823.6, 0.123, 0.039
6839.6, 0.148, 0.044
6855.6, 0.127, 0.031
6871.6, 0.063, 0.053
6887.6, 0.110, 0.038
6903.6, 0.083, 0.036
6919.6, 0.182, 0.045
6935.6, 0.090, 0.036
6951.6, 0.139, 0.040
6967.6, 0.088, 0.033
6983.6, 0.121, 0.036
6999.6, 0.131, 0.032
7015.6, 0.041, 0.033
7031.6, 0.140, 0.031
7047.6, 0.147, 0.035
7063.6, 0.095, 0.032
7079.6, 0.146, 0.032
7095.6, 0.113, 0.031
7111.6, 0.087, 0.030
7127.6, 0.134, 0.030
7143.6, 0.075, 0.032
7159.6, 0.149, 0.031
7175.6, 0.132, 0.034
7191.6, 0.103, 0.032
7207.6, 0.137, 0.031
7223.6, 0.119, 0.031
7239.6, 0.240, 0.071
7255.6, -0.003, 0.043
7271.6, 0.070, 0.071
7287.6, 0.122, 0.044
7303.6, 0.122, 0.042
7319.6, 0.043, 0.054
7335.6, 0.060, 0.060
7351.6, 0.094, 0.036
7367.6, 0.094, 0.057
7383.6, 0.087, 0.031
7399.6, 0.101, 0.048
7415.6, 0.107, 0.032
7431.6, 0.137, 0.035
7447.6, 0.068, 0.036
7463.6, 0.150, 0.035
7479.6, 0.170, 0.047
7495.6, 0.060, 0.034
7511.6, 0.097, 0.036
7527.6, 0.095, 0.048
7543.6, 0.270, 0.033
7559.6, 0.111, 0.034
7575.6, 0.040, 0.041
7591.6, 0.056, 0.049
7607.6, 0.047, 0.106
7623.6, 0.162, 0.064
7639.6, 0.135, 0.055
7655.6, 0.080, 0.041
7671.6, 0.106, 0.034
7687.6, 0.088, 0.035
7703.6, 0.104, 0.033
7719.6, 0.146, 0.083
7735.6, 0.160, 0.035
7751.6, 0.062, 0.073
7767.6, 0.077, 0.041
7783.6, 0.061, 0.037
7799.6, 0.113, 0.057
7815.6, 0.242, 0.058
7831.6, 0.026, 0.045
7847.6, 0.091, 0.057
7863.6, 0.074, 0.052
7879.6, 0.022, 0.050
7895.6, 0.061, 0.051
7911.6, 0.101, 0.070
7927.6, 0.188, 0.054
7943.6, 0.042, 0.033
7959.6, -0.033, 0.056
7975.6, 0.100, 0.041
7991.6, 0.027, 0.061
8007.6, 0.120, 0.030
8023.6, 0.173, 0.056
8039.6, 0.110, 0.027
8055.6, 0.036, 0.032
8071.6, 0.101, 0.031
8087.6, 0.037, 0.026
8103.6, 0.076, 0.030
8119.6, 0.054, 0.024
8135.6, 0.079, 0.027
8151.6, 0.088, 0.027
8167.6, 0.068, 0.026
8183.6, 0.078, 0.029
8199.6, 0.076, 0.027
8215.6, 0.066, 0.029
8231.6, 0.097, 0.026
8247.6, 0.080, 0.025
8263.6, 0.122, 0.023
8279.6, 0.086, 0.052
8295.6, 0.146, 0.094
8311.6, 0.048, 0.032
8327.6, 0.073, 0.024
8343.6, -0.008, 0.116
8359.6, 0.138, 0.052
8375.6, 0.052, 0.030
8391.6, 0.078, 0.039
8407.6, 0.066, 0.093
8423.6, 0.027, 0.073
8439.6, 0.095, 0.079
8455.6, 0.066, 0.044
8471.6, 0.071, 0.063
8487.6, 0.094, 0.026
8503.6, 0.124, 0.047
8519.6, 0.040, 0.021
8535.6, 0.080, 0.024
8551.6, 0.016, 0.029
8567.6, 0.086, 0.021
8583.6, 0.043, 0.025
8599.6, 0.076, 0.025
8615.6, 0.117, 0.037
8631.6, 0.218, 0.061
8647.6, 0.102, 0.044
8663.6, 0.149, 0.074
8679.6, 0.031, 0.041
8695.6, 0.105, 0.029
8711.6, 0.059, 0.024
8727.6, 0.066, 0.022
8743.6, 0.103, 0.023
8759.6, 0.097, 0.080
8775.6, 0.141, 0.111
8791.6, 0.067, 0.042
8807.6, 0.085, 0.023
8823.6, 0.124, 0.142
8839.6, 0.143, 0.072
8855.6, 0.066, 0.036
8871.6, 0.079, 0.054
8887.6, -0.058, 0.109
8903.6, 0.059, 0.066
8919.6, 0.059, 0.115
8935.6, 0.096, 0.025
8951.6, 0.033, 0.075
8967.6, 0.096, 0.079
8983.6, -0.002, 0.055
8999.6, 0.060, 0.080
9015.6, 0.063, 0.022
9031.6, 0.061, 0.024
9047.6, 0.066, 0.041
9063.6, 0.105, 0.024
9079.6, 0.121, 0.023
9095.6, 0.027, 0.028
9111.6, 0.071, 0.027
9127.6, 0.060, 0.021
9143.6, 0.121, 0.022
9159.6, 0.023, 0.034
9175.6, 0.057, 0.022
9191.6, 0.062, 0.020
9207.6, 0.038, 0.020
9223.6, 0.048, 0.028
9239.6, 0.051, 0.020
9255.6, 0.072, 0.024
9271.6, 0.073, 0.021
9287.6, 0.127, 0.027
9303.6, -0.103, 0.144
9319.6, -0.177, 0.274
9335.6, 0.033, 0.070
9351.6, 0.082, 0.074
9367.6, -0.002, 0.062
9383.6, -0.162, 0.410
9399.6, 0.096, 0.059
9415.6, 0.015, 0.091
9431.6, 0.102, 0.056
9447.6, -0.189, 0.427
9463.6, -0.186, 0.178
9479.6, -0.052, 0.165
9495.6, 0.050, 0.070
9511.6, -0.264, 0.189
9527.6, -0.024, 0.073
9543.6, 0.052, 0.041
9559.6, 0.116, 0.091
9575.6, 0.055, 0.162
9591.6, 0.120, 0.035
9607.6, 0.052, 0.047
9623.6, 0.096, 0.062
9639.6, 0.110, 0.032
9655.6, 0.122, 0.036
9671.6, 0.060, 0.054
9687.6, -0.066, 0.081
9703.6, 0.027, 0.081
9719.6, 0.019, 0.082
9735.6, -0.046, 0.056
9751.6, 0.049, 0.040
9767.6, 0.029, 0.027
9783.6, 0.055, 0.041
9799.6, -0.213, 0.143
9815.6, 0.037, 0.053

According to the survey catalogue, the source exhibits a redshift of 0.15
